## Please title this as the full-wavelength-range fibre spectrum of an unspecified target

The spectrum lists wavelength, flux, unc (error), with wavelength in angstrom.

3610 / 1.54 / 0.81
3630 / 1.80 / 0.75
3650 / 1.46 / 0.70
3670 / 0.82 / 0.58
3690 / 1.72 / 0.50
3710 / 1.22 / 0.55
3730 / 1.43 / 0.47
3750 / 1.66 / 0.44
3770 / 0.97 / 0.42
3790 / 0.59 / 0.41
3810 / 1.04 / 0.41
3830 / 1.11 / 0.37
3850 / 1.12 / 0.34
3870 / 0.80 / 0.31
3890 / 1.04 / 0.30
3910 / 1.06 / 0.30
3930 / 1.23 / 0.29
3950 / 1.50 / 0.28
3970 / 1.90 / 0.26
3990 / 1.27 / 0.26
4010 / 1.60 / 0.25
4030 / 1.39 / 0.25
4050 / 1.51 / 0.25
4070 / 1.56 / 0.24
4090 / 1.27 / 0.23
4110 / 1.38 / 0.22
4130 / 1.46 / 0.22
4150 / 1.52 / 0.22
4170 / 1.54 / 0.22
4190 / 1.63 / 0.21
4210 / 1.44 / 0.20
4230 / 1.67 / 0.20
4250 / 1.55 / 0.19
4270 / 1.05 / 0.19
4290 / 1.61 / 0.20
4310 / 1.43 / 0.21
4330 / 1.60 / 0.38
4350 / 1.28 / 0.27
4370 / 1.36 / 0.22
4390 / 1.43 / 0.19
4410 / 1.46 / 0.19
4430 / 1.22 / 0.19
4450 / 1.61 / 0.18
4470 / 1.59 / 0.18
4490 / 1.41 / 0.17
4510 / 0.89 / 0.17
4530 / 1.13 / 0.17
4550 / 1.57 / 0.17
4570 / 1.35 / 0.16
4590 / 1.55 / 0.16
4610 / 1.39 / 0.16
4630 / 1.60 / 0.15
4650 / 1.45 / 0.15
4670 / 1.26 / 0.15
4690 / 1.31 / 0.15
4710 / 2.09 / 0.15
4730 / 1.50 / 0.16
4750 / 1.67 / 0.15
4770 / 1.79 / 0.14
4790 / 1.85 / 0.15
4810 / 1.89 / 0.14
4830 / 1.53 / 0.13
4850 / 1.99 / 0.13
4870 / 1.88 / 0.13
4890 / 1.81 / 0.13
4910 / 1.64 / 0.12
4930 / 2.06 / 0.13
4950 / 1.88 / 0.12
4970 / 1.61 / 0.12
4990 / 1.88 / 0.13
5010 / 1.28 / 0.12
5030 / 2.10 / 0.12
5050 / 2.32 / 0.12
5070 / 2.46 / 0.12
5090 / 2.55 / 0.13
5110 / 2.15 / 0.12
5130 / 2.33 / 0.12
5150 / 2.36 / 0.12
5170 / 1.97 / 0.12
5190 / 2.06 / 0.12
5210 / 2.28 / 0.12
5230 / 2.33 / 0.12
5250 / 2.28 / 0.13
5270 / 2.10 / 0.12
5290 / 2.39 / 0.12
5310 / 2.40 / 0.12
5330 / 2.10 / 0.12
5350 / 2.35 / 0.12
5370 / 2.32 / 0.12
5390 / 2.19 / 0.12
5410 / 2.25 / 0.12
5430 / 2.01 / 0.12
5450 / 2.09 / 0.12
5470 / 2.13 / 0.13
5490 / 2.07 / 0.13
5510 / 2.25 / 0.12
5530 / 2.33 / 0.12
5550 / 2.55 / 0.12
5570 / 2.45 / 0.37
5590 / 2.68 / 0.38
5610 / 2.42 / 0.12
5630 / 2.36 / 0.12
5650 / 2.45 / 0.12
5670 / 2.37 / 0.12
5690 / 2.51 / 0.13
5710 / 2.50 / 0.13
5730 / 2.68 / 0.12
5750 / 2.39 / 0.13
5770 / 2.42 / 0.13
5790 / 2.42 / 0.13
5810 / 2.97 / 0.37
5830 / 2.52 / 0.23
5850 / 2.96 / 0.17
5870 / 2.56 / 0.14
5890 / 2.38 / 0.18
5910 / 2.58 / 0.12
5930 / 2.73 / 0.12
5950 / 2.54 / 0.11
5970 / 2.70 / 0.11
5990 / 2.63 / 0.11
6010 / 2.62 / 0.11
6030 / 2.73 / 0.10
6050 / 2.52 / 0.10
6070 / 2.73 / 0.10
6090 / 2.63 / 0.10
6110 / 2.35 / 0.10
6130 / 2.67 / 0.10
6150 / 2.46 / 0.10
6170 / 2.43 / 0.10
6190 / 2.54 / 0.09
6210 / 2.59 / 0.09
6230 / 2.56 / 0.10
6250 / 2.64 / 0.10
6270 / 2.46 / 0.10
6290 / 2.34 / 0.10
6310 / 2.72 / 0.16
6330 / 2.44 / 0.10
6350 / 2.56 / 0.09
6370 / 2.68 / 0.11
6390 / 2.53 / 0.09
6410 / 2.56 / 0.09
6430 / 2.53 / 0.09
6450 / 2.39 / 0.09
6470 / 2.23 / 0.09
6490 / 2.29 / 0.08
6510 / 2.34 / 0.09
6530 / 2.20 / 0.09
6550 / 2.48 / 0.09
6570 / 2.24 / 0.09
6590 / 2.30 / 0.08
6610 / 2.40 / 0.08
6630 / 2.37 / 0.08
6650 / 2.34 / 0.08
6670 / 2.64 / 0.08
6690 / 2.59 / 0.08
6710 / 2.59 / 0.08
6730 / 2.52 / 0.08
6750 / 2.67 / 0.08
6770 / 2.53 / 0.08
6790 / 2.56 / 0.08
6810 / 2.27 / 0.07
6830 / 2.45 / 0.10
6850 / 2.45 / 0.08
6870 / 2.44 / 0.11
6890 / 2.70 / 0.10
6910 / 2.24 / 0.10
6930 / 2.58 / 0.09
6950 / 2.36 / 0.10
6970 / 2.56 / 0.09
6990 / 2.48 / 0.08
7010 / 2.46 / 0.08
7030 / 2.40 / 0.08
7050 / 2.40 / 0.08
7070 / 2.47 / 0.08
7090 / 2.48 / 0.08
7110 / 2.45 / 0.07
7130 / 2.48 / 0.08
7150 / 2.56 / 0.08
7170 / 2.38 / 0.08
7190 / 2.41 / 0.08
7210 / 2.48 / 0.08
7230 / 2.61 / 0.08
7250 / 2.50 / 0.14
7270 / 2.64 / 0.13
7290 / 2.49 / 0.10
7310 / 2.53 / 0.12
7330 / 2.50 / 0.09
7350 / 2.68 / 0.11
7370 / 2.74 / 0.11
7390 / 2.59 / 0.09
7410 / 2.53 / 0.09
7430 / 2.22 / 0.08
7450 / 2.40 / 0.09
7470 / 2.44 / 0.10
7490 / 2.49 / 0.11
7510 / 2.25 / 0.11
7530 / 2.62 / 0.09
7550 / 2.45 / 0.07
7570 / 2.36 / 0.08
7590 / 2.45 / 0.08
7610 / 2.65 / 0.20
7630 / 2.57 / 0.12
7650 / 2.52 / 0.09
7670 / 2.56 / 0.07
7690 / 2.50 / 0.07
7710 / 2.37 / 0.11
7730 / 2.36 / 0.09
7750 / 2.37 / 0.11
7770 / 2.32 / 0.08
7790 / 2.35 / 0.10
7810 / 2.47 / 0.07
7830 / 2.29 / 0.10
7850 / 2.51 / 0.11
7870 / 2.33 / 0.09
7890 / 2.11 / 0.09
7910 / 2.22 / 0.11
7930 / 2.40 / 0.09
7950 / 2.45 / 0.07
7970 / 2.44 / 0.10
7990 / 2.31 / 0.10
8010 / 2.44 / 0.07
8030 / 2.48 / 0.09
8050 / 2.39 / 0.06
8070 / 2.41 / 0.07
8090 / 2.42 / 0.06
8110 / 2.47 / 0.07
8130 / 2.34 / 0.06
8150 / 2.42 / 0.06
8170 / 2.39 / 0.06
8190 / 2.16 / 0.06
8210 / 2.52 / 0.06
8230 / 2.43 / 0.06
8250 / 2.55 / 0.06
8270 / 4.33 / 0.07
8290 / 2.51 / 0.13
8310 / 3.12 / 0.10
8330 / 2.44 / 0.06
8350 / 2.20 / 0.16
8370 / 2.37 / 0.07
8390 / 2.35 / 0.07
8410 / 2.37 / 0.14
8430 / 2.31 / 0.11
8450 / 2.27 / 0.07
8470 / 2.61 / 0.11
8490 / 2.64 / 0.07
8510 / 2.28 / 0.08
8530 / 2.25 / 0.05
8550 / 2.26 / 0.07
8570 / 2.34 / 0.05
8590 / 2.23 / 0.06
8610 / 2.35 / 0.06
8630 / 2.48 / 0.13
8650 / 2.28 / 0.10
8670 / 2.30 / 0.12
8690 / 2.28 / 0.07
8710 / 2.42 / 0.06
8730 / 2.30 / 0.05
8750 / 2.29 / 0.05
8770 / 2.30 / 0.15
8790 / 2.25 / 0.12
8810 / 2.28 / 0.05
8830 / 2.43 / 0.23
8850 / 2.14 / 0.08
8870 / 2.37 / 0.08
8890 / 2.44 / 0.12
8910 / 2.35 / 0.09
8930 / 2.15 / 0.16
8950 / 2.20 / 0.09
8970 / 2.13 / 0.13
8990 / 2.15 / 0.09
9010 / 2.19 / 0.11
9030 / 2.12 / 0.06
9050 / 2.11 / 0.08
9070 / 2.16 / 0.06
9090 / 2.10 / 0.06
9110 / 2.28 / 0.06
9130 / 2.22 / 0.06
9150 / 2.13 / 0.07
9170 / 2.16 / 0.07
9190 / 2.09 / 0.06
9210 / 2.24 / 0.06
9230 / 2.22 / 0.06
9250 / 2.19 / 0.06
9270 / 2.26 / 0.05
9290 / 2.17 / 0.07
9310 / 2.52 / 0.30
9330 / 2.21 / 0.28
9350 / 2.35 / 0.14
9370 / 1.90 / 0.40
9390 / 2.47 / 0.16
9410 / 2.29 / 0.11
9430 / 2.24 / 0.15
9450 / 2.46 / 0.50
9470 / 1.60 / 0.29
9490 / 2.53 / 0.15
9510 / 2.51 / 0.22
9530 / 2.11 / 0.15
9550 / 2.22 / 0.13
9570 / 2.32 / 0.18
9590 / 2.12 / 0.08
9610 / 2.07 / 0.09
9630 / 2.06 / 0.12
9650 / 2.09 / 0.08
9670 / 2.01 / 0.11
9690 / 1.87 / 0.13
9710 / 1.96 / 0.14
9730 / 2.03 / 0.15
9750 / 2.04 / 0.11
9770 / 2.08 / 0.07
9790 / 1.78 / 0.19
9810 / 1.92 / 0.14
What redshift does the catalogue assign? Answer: 0.26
